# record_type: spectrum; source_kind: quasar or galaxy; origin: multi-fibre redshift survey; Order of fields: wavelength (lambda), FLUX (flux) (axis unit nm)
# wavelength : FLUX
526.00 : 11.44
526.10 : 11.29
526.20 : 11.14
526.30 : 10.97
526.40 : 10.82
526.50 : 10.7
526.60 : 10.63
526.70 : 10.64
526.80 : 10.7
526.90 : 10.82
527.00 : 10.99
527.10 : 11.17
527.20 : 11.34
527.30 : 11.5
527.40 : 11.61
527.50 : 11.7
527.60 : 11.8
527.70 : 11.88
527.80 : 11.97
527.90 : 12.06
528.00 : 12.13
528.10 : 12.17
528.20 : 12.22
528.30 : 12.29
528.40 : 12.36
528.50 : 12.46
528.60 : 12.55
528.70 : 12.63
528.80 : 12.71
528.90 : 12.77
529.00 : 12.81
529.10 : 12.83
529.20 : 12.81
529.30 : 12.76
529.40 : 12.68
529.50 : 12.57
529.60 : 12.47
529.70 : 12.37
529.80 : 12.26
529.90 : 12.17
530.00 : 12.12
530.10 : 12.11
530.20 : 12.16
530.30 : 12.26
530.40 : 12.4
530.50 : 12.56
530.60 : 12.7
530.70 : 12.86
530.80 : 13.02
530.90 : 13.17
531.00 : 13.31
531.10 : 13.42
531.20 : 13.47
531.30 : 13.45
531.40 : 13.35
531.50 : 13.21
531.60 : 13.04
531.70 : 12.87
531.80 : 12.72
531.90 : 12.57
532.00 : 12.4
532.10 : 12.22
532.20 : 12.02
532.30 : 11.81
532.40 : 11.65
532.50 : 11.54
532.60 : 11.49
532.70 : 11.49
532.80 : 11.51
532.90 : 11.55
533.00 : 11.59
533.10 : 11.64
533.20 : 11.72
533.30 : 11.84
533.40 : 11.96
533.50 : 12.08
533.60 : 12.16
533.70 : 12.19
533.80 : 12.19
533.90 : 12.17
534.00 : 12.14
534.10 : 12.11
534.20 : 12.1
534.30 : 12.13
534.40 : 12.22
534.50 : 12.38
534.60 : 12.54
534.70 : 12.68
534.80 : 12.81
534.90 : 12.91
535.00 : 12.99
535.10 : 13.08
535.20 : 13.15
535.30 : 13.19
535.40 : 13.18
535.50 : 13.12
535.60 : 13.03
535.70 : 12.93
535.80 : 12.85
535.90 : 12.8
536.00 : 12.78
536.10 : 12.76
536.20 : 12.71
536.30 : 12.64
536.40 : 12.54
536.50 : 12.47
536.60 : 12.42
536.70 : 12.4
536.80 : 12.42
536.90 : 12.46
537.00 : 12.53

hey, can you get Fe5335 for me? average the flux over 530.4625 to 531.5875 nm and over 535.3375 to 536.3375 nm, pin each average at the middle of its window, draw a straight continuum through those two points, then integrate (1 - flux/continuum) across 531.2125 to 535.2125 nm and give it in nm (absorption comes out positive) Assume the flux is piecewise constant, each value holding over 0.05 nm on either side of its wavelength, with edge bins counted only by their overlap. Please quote 0.22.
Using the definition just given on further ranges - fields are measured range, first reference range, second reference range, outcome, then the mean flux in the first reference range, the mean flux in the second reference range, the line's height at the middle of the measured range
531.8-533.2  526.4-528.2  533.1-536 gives 0.04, 11.4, 12.5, 12.2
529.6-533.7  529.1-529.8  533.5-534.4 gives 0.01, 12.6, 12.1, 12.4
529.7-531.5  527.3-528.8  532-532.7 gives -0.12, 12.1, 11.8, 11.9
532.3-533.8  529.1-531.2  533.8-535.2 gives 0.09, 12.6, 12.5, 12.5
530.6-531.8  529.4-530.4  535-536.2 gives -0.07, 12.3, 13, 12.5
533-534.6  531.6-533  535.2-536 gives 0.05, 12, 13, 12.5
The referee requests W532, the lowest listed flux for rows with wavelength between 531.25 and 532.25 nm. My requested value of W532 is 12.02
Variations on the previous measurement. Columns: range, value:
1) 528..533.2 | 11.49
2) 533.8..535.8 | 12.1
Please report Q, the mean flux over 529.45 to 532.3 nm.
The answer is 12.7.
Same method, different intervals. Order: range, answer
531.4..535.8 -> 12.4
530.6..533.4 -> 12.4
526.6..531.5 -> 12.3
